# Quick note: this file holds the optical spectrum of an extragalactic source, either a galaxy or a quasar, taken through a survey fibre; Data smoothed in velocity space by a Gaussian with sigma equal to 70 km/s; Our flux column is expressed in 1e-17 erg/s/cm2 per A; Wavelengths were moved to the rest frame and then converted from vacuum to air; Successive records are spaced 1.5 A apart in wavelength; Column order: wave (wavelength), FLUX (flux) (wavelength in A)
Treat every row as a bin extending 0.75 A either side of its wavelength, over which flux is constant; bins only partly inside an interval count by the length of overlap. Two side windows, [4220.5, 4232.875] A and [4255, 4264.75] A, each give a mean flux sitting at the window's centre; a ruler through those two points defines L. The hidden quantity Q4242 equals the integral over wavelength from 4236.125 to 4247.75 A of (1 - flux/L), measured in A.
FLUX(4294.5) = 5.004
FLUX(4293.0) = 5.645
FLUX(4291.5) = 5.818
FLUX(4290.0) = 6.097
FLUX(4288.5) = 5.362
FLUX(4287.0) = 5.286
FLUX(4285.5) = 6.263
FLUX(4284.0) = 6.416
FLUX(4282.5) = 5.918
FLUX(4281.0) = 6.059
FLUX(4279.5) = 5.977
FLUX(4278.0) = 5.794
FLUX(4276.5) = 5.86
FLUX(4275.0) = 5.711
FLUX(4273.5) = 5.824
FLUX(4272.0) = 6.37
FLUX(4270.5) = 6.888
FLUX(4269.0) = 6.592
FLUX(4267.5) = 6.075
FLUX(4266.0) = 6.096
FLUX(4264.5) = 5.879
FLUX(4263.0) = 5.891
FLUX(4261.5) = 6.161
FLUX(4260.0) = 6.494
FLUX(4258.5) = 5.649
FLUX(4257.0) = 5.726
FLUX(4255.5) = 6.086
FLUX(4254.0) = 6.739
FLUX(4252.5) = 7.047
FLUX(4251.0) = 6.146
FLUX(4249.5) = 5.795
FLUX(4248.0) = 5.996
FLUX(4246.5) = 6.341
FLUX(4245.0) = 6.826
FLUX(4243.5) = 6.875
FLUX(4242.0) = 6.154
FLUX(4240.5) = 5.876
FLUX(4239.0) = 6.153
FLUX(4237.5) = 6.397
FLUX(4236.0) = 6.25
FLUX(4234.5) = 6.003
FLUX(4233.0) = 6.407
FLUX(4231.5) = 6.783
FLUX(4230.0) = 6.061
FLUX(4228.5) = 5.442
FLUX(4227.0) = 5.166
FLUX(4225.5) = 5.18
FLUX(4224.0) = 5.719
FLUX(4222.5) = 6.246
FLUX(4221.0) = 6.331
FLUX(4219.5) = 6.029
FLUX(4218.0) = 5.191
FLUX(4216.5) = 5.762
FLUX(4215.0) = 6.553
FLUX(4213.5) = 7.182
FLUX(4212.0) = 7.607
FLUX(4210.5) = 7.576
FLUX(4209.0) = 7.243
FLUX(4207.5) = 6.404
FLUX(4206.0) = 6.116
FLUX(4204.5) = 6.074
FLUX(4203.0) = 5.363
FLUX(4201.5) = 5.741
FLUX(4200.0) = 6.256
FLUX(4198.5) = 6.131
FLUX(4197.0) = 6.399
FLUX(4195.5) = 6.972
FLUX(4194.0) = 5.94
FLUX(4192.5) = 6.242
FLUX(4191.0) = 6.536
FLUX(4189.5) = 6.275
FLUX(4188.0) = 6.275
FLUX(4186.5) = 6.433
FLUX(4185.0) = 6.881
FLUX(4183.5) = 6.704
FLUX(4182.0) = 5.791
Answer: -0.8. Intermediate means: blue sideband 5.88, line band 6.35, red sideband 5.99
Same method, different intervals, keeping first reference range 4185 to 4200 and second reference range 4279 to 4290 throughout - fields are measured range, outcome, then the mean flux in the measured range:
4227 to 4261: -0.6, 6.21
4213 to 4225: 0.3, 6.08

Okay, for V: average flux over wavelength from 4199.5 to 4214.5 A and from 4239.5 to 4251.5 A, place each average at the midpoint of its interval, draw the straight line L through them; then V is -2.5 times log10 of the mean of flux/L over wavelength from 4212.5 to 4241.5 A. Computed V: 0.06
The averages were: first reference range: 6.56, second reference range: 6.25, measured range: 6.05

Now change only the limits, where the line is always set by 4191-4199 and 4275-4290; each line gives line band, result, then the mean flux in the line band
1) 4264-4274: -0.05 mag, 6.27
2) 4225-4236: 0.05 mag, 5.91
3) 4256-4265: 0.01 mag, 5.97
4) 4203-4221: -0.03 mag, 6.47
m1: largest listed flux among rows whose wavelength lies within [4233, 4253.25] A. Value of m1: 7.047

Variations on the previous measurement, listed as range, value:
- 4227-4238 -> 6.783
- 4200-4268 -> 7.607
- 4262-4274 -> 6.888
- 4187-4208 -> 6.972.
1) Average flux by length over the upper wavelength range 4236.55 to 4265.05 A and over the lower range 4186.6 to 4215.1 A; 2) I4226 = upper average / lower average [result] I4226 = 0.96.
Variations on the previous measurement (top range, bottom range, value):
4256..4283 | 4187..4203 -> 0.97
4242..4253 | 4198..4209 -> 1.05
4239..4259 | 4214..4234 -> 1.05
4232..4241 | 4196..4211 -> 0.98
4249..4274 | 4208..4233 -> 0.99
